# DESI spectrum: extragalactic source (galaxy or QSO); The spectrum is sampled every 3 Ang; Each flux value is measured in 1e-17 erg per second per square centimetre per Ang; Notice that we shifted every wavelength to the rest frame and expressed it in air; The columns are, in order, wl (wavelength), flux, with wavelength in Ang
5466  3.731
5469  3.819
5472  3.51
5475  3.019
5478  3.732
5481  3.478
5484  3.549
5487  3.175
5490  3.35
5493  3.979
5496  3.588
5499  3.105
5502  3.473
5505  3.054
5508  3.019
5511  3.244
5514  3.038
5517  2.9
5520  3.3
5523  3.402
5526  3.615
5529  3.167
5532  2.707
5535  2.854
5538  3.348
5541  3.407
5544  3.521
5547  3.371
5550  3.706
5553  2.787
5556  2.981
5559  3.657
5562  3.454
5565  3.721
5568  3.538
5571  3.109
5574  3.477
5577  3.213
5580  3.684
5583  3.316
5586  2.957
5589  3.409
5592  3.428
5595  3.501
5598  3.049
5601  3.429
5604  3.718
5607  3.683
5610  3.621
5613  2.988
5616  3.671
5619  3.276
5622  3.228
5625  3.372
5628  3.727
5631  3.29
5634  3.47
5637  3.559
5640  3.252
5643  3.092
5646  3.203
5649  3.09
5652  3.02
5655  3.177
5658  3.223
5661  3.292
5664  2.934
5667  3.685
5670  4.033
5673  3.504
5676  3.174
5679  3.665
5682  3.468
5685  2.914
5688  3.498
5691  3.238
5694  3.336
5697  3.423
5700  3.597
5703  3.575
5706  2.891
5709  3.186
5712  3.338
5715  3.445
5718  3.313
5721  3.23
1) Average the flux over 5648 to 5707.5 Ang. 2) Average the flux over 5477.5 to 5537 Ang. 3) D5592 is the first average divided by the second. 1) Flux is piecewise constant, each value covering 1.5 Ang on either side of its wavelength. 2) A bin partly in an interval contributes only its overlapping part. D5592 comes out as 1.02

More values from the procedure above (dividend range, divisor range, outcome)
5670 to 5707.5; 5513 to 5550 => 1.04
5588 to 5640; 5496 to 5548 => 1.07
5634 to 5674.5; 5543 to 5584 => 0.98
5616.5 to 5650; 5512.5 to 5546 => 1.04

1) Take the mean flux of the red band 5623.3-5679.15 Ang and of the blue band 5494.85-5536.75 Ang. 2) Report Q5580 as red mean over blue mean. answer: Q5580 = 1.1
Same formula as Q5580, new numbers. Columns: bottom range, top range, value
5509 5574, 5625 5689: 1.02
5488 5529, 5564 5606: 1.03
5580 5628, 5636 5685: 0.98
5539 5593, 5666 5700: 1.02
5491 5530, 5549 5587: 1.02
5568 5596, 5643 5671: 0.98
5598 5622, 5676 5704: 0.99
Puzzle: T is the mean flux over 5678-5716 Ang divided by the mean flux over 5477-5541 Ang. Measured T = 1.0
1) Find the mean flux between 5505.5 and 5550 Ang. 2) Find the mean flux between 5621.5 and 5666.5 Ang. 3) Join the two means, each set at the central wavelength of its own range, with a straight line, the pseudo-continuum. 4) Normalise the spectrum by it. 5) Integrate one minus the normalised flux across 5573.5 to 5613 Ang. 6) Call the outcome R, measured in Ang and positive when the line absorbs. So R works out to -1.9 Ang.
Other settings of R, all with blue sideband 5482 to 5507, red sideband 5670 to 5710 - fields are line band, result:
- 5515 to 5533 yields 1.1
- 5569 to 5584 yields 0.1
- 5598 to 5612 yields -0.6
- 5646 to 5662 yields 1.0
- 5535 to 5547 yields 0.2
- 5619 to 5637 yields -0.2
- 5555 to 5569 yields -0.4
